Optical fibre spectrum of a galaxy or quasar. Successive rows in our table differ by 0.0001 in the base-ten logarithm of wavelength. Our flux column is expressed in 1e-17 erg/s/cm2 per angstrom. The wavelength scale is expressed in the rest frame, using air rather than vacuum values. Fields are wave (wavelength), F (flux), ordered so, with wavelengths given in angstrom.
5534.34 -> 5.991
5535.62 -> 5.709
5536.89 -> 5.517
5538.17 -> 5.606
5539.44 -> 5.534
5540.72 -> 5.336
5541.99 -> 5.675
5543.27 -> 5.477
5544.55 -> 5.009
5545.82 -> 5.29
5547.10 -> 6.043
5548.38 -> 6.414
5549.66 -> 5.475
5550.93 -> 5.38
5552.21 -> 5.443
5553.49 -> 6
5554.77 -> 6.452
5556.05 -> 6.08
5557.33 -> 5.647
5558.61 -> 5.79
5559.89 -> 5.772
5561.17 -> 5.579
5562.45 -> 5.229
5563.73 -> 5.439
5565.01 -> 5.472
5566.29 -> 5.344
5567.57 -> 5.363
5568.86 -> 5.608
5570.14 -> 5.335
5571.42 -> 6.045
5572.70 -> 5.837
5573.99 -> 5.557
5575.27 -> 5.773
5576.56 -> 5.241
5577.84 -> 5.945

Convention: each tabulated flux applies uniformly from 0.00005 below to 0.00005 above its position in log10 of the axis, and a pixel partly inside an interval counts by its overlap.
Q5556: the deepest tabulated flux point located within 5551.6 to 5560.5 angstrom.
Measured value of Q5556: 5.443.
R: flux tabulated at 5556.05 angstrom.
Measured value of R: 6.08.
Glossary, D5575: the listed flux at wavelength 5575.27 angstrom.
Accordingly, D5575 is 5.773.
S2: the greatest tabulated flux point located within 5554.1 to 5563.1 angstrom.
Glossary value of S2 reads 6.452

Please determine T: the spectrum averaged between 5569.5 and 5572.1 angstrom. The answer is 5.71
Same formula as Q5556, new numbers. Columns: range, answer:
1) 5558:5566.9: 5.229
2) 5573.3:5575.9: 5.557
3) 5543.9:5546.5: 5.009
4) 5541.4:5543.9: 5.477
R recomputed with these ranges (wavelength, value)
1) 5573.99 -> 5.557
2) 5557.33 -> 5.647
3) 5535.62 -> 5.709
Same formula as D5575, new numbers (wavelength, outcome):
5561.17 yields 5.579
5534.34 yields 5.991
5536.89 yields 5.517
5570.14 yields 5.335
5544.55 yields 5.009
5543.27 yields 5.477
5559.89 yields 5.772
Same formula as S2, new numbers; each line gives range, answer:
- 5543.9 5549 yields 6.414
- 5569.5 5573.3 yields 6.045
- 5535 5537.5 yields 5.709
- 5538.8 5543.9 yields 5.675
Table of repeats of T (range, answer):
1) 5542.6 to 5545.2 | 5.25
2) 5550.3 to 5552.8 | 5.41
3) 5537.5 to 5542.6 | 5.54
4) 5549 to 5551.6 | 5.44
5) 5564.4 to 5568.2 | 5.4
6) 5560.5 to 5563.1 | 5.41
